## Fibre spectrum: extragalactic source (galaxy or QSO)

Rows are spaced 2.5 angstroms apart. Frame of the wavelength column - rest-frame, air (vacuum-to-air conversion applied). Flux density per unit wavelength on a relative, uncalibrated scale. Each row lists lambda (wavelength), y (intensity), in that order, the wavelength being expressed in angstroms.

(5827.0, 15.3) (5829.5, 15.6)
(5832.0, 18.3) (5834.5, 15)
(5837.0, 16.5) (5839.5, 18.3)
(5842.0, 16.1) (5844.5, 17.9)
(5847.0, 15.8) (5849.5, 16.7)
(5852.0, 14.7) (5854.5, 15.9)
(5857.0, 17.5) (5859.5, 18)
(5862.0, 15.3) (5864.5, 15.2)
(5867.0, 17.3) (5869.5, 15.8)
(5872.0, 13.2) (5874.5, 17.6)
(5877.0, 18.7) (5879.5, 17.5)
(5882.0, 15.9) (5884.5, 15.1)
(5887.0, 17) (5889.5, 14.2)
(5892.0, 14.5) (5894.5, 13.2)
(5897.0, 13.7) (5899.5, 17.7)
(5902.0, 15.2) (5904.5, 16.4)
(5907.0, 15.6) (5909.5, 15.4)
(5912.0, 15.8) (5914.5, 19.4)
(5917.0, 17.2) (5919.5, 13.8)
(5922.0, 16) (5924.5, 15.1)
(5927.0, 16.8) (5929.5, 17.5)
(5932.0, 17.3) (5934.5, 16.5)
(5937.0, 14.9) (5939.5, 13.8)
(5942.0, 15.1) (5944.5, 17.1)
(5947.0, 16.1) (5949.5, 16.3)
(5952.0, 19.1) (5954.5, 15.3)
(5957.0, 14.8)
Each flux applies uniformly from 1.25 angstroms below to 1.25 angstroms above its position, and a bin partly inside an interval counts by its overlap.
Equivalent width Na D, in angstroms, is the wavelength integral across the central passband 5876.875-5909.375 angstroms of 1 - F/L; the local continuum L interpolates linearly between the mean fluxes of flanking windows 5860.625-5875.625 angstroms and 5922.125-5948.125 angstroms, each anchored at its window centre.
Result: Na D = 0.4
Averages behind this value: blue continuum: 15.7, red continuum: 16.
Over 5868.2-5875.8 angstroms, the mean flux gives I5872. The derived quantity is 15.6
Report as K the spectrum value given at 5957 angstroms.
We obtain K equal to 14.8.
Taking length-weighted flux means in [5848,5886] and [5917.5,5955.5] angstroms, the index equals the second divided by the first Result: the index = 1.0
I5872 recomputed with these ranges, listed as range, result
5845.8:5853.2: 15.7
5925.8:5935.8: 17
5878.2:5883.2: 16.7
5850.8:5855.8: 15.3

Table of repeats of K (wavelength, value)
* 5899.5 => 17.7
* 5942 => 15.1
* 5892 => 14.5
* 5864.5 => 15.2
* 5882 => 15.9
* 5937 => 14.9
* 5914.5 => 19.4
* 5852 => 14.7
